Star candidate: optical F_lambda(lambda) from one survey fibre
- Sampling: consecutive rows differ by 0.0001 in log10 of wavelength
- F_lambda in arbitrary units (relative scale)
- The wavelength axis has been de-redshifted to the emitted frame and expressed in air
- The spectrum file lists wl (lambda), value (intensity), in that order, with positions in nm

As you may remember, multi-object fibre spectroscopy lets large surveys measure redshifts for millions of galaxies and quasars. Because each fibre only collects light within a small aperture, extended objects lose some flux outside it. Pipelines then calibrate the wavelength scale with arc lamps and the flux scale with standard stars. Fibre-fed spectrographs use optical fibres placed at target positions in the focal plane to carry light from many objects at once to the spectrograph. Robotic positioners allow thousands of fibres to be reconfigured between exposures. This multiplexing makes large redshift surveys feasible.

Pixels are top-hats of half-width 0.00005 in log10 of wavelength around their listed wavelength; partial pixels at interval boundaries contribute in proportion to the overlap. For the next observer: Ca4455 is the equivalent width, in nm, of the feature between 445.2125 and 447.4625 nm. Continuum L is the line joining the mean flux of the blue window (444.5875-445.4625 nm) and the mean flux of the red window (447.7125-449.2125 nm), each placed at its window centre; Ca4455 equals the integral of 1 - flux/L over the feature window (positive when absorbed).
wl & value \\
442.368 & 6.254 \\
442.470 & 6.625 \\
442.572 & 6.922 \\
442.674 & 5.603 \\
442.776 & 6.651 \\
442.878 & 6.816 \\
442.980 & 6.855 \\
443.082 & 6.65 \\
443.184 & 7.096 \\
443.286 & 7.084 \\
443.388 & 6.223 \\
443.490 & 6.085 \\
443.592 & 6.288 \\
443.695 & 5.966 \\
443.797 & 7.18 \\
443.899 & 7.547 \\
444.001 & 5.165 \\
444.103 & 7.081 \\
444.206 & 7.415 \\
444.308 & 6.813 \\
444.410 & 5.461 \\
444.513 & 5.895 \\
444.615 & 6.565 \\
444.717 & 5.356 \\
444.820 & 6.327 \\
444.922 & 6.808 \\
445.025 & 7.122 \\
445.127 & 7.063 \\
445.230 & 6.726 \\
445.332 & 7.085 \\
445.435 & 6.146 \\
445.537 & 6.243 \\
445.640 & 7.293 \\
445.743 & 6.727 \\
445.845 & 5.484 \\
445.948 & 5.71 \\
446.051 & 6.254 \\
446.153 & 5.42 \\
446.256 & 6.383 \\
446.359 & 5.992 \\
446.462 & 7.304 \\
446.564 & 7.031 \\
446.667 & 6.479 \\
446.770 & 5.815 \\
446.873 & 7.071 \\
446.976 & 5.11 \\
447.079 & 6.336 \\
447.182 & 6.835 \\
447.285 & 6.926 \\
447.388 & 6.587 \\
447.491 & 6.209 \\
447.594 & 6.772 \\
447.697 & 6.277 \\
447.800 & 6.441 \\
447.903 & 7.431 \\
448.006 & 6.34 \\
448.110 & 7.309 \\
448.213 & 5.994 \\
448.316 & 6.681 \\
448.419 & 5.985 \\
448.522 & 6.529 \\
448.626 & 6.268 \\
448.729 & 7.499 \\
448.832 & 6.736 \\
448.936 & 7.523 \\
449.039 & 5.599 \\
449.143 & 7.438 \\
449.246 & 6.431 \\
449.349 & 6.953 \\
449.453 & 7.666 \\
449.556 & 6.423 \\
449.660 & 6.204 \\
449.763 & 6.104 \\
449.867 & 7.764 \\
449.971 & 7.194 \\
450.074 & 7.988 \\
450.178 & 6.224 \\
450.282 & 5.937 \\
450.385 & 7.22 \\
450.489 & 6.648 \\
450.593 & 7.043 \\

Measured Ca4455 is 0.08 nm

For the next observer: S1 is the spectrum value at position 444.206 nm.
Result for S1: 7.415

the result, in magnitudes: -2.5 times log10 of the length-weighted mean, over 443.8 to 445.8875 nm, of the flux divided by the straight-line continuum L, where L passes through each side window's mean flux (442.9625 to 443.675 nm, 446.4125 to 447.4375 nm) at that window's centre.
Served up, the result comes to 0.00 mag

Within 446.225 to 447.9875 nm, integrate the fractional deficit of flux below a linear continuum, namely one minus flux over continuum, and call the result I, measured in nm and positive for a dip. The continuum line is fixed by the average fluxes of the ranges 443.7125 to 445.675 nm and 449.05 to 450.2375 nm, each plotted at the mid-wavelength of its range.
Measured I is 0.05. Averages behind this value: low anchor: 6.58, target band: 6.53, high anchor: 6.89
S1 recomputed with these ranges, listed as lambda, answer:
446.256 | 6.383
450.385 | 7.22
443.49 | 6.085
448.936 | 7.523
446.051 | 6.254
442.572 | 6.922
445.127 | 7.063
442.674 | 5.603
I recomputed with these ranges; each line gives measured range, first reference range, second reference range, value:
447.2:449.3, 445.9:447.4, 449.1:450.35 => -0.01 nm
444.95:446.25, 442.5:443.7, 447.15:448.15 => 0.04 nm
